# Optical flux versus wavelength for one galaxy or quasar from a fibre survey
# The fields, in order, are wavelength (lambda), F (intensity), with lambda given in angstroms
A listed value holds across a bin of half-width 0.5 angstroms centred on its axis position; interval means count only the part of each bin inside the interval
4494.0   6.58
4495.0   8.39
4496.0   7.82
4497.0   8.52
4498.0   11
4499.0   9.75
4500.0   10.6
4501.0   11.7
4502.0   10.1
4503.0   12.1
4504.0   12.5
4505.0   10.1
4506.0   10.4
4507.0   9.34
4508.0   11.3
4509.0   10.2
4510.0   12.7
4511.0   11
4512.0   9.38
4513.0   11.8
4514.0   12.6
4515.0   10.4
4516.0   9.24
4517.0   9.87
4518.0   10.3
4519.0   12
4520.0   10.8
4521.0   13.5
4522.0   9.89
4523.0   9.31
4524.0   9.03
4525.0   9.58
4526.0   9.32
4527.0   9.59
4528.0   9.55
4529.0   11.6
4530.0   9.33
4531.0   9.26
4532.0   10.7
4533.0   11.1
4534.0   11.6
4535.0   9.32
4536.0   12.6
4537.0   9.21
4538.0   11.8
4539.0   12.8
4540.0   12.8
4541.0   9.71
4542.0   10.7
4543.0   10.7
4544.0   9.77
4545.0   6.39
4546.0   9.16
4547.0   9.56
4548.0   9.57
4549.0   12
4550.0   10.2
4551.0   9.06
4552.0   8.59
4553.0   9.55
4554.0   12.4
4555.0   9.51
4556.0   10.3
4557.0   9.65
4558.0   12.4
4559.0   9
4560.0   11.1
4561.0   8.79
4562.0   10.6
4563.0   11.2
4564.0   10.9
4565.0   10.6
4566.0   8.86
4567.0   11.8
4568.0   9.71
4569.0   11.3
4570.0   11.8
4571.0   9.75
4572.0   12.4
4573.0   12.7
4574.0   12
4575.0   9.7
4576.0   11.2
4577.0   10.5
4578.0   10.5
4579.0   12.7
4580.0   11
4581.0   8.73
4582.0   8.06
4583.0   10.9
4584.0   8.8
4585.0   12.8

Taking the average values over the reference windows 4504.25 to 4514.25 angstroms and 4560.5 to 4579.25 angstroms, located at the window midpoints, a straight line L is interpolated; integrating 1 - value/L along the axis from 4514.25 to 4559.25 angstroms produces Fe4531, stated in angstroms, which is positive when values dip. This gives 2.4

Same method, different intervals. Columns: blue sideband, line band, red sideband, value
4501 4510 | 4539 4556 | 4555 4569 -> 0.7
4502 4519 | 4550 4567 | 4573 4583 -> 0.8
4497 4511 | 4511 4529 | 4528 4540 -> 0.7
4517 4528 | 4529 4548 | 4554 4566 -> -0.1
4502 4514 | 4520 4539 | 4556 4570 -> 0.7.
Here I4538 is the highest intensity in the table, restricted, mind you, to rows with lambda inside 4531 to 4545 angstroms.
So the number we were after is 12.8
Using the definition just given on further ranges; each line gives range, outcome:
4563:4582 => 12.7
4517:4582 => 13.5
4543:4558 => 12.4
